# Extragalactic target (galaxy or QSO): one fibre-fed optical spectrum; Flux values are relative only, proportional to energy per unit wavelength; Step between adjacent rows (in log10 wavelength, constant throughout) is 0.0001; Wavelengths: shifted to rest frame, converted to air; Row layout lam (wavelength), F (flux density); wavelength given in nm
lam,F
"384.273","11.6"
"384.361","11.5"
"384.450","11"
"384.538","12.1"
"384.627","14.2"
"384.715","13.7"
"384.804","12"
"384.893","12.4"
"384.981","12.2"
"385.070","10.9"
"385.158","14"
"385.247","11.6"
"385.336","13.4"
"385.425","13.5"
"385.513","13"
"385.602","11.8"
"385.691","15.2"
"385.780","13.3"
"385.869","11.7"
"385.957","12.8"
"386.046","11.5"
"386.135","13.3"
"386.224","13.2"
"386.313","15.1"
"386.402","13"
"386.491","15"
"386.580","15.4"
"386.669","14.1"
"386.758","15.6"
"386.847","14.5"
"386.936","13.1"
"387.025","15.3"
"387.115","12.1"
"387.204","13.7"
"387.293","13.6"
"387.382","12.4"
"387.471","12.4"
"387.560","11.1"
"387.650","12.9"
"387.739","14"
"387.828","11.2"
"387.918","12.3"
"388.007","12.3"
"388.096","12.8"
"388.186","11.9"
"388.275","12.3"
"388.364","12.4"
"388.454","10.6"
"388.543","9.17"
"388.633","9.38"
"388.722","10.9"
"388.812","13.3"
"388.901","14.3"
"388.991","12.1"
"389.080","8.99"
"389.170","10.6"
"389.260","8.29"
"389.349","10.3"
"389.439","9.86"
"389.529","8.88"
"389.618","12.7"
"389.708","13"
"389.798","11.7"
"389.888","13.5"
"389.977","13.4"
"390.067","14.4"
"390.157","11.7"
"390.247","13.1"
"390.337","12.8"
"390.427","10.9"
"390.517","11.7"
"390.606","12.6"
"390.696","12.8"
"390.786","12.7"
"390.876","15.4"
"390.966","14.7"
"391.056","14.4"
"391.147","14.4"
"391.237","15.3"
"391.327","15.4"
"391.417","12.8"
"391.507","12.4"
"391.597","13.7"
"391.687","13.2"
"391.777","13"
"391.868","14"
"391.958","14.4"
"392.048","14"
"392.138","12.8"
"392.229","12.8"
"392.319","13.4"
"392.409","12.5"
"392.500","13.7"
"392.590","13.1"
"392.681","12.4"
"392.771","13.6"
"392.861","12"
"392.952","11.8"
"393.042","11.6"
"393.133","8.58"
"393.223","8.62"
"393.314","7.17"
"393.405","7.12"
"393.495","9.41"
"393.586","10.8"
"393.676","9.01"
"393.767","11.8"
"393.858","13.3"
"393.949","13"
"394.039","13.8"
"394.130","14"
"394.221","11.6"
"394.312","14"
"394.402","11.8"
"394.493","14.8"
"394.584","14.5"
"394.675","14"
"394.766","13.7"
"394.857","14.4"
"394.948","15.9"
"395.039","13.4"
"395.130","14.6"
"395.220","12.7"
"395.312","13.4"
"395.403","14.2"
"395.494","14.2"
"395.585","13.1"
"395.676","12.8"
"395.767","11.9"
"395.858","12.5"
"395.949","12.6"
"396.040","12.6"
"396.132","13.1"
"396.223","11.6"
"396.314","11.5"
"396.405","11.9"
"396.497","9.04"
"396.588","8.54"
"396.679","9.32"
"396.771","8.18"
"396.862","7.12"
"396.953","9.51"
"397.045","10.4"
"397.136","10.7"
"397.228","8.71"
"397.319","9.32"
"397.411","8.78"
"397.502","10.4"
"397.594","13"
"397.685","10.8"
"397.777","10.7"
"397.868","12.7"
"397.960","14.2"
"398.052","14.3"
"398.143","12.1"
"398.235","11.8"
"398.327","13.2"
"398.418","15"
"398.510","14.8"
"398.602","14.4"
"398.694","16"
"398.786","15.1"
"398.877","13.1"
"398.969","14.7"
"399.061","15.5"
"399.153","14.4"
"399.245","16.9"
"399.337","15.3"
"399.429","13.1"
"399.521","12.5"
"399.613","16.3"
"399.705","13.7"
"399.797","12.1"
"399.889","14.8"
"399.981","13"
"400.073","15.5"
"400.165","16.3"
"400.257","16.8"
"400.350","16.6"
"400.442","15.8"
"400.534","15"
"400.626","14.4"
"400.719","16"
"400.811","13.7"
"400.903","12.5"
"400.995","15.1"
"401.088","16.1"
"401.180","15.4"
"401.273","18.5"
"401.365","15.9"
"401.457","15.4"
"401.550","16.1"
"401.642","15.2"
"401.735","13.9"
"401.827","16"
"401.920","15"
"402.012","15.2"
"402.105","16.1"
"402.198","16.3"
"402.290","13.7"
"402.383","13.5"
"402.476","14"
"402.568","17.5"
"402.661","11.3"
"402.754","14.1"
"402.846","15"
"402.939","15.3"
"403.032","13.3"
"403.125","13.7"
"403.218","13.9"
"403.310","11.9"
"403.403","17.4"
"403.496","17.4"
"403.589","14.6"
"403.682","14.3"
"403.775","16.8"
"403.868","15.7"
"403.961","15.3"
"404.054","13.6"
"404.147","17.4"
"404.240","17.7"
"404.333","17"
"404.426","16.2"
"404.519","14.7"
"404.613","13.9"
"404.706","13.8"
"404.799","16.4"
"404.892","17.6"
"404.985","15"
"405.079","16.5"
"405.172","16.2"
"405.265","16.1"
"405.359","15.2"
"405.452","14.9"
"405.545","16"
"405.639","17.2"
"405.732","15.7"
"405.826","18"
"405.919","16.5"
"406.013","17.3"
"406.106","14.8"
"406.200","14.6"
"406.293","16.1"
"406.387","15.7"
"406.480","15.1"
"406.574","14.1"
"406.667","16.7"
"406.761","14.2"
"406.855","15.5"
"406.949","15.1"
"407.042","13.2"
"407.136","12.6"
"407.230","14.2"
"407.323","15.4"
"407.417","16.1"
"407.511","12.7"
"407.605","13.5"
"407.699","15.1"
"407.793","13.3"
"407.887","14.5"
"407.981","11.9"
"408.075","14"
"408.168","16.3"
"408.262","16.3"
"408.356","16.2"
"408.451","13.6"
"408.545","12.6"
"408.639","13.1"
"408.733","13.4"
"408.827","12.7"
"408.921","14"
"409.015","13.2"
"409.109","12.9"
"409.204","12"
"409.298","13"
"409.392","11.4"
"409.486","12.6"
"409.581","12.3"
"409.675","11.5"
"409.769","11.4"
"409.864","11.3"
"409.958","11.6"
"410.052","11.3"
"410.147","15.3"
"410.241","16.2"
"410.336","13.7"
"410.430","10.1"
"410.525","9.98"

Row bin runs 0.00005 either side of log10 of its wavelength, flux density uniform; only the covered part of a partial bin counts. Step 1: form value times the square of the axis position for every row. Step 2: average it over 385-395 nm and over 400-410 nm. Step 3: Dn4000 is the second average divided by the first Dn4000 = 1.3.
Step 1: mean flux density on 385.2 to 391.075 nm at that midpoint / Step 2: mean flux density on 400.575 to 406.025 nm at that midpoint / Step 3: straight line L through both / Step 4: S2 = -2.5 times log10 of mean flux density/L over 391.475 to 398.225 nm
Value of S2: 0.150 mag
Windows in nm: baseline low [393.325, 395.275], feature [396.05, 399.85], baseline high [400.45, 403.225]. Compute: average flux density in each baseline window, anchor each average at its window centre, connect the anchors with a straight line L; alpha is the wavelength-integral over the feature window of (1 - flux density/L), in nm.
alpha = 0.41 nm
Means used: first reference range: 12.6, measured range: 12.3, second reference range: 14.9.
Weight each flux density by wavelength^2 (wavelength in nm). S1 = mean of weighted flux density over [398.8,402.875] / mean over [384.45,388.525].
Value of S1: 1.24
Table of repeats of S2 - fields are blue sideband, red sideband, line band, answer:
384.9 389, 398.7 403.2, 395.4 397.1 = 0.26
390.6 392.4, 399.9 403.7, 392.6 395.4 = 0.15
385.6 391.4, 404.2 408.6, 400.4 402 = -0.06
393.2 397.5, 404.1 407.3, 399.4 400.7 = -0.10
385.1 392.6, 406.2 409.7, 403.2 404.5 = -0.15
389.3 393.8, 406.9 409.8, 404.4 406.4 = -0.19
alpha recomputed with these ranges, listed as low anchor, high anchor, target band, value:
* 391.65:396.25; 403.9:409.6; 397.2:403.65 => -0.27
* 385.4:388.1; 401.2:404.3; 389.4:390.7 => 0.14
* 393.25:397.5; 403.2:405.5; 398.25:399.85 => -0.14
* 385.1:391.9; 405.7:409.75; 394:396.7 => 0.08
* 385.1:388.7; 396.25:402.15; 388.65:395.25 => 0.32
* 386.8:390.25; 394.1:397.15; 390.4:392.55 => -0.24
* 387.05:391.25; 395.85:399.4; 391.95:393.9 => 0.11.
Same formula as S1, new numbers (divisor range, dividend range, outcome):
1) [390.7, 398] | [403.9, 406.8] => 1.37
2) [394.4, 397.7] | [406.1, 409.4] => 1.27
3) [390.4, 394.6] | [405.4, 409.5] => 1.24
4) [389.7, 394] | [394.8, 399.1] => 1.01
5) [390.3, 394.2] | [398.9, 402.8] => 1.25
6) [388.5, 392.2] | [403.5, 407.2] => 1.34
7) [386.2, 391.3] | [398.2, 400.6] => 1.23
